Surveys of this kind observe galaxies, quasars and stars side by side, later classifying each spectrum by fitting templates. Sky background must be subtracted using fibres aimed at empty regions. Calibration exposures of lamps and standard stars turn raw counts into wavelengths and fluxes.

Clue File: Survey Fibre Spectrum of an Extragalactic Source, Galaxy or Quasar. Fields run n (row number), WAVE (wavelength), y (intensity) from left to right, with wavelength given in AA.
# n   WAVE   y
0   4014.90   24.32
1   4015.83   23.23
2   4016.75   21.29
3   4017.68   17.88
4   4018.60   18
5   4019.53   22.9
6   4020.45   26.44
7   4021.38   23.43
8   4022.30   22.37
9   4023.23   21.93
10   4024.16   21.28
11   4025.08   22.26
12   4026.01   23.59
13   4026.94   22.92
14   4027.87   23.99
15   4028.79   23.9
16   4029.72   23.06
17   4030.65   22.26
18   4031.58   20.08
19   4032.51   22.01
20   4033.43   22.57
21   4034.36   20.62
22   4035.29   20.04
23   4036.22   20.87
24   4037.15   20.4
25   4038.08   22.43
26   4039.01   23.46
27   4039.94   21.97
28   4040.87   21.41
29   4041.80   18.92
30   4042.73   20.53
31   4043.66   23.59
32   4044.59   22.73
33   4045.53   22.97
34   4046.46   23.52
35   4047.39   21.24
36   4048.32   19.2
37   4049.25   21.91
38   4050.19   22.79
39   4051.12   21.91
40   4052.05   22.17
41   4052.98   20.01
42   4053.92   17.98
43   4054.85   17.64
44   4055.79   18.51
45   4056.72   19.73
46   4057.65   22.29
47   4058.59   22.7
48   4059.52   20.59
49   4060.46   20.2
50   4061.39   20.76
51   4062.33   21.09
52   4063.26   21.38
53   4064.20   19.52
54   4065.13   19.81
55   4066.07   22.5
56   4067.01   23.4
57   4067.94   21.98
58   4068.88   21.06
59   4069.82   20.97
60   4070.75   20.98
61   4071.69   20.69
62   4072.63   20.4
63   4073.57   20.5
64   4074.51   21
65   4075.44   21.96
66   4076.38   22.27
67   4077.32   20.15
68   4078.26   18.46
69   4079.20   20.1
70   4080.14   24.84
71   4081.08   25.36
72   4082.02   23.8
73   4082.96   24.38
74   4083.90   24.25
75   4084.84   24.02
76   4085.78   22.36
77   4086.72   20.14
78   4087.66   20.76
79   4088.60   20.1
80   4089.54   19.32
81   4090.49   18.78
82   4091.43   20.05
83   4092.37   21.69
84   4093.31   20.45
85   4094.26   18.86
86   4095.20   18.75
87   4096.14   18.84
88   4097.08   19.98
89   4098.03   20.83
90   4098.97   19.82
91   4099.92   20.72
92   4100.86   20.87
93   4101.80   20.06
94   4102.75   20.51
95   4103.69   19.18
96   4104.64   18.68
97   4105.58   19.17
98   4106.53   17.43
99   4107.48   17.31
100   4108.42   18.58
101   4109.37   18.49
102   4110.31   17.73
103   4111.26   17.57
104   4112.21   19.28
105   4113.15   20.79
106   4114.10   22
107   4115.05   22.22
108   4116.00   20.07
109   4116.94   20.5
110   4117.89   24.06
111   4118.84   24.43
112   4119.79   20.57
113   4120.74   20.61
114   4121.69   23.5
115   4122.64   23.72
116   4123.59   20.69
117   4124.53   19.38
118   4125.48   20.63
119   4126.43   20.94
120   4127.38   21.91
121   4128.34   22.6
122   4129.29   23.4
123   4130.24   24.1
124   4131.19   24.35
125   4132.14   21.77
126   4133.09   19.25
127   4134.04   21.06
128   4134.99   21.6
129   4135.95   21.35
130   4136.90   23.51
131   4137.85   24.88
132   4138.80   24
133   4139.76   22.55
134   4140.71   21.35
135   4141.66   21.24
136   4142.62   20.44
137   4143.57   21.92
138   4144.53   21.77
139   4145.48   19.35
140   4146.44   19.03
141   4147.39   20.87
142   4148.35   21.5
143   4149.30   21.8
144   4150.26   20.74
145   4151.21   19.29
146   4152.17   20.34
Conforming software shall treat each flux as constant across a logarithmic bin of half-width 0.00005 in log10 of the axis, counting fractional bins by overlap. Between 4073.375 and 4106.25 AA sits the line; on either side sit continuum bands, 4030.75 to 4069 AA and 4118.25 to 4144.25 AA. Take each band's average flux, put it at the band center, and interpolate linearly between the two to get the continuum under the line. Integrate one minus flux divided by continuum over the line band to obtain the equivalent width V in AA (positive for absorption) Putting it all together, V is 1.1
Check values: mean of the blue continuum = 21.2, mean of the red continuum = 22.1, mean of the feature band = 20.9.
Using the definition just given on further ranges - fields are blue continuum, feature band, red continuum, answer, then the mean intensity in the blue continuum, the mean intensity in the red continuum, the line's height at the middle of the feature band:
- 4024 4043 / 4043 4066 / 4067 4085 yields 0.93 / 21.9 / 22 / 21.9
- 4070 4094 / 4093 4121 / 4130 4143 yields 2.40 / 21.4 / 22.2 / 21.8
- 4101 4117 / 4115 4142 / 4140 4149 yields -2.48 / 19.4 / 20.9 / 20.2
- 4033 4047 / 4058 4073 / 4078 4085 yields 1.01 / 21.7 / 23.2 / 22.7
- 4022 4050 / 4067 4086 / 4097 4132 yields -0.62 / 21.9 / 20.7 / 21.3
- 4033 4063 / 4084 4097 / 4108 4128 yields 0.34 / 21.1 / 20.9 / 21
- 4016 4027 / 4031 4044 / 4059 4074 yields 0.19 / 22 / 21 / 21.7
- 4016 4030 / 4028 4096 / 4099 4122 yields 0.25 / 22.4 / 20.1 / 21.4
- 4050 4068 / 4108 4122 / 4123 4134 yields 0.58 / 20.8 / 21.7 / 21.6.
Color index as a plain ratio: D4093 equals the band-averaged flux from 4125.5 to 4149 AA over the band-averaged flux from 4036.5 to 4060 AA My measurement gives 1.03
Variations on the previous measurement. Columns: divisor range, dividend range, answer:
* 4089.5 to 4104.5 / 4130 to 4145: 1.11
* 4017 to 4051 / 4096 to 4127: 0.93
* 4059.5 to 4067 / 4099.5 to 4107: 0.94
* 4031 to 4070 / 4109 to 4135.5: 1.01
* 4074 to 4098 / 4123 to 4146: 1.03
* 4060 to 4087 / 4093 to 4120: 0.92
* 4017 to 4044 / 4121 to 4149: 1.00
